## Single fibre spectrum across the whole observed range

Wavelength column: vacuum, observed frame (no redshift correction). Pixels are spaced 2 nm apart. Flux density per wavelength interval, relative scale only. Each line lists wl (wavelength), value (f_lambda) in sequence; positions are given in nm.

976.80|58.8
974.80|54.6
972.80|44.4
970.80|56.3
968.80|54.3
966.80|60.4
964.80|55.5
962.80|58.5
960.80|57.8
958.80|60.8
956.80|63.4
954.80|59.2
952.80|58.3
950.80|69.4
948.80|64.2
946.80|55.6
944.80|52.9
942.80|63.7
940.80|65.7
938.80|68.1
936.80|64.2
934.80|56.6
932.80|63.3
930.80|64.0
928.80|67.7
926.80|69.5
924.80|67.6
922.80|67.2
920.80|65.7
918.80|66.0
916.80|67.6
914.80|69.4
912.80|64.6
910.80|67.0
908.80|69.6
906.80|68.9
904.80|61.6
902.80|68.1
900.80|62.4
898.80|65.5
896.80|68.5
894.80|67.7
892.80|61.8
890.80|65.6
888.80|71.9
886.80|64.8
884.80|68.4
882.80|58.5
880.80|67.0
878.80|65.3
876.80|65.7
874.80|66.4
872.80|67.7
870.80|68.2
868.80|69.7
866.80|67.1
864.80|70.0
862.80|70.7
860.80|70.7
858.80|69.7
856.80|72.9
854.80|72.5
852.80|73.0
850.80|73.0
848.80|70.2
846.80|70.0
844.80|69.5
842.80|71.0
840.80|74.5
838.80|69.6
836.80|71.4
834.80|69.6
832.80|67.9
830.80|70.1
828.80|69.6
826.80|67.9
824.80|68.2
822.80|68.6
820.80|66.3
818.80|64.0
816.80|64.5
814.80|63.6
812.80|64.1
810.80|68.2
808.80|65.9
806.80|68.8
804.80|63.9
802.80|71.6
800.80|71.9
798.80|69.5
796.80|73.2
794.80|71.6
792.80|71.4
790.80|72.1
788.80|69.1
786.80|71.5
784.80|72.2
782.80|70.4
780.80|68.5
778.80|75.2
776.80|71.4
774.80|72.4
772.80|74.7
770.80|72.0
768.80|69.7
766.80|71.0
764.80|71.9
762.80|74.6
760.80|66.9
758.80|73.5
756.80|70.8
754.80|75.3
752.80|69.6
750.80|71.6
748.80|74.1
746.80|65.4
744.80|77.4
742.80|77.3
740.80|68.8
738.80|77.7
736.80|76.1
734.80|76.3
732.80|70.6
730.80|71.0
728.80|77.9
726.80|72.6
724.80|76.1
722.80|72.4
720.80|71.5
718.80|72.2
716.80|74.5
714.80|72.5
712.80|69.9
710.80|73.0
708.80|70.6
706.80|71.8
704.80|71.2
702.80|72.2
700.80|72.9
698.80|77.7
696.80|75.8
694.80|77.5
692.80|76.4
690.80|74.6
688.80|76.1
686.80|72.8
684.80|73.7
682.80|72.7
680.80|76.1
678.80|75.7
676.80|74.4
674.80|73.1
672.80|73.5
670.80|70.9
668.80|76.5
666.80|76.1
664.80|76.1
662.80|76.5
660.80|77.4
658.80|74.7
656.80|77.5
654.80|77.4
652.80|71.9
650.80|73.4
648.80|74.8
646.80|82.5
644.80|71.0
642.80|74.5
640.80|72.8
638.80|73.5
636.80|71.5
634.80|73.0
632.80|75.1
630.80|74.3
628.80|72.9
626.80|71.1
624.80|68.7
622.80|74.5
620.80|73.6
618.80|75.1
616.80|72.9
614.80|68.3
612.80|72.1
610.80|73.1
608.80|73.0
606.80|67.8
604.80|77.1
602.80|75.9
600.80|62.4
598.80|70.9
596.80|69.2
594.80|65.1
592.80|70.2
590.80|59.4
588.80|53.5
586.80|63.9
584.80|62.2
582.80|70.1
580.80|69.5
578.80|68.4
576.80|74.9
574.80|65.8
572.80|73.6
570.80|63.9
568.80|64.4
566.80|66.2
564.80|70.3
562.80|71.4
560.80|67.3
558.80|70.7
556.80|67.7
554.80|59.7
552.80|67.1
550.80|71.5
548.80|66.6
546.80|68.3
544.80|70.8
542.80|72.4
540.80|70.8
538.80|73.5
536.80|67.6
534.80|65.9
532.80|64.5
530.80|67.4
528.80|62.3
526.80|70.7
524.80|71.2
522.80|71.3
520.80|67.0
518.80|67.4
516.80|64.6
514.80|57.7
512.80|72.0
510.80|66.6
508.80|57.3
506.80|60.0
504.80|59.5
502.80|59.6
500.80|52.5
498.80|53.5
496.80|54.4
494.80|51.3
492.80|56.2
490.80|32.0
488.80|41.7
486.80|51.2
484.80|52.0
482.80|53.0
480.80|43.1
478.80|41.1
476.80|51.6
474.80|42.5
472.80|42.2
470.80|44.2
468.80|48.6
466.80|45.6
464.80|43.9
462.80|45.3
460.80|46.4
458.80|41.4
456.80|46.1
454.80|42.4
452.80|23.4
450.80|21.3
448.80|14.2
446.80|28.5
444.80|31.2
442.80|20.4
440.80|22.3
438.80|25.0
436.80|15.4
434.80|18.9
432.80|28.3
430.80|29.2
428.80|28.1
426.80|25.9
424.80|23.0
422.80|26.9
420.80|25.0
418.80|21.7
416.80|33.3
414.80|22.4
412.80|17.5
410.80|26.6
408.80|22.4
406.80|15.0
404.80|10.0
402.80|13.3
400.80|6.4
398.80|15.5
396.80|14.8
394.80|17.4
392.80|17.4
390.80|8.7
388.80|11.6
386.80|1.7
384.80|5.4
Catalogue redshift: 0.14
